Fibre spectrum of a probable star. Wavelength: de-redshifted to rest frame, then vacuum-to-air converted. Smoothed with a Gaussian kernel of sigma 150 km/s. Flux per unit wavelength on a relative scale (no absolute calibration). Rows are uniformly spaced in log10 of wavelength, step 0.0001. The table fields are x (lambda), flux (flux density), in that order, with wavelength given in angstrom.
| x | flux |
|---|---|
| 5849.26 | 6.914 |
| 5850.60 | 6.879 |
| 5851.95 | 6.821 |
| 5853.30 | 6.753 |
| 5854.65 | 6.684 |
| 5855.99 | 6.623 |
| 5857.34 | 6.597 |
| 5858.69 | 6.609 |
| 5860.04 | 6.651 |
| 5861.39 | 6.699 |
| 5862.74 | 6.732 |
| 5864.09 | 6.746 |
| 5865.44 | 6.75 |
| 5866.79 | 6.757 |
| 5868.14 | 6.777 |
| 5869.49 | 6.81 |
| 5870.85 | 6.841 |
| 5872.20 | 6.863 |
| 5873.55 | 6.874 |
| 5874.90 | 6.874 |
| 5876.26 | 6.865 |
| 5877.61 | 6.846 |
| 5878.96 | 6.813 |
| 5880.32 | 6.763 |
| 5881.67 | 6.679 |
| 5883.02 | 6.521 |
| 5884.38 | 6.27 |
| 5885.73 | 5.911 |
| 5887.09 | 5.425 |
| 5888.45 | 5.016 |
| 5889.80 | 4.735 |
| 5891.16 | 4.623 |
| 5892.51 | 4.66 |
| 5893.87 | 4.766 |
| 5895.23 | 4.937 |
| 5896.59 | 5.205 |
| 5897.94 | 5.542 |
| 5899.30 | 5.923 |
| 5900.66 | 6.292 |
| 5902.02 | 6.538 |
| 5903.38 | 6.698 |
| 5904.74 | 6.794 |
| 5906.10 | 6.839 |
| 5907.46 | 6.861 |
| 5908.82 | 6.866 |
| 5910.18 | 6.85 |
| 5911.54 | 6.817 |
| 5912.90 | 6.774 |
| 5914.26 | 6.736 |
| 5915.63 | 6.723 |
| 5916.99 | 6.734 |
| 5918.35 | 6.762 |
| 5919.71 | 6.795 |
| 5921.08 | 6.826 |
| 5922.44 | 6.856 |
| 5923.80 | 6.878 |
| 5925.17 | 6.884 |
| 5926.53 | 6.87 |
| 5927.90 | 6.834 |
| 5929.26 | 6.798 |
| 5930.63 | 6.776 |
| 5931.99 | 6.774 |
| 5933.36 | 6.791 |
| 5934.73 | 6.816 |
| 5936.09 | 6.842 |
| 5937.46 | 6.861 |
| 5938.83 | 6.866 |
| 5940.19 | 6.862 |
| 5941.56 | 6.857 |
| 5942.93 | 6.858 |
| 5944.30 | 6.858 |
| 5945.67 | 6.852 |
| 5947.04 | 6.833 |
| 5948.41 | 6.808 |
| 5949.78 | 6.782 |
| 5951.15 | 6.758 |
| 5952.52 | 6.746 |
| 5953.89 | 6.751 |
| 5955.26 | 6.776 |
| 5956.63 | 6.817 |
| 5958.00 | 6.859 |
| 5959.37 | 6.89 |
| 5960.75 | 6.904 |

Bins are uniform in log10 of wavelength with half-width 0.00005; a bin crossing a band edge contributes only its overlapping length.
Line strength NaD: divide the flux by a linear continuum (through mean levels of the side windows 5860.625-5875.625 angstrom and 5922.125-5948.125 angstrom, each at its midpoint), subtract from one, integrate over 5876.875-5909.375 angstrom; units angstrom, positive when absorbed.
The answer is 3.96 angstrom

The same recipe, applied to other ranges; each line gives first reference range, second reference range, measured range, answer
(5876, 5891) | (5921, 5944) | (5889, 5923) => 1.3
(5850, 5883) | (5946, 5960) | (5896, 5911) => 0.8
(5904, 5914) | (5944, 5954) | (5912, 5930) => 0.0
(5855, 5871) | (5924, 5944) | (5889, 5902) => 2.9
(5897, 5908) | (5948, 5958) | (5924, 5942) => -0.5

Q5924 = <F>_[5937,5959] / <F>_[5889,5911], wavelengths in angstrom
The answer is 1.2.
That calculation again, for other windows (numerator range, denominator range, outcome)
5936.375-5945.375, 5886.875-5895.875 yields 1.41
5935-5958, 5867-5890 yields 1.06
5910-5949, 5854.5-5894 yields 1.08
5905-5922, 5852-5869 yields 1.01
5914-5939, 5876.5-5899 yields 1.20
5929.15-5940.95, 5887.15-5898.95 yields 1.37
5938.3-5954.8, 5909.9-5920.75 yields 1.01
